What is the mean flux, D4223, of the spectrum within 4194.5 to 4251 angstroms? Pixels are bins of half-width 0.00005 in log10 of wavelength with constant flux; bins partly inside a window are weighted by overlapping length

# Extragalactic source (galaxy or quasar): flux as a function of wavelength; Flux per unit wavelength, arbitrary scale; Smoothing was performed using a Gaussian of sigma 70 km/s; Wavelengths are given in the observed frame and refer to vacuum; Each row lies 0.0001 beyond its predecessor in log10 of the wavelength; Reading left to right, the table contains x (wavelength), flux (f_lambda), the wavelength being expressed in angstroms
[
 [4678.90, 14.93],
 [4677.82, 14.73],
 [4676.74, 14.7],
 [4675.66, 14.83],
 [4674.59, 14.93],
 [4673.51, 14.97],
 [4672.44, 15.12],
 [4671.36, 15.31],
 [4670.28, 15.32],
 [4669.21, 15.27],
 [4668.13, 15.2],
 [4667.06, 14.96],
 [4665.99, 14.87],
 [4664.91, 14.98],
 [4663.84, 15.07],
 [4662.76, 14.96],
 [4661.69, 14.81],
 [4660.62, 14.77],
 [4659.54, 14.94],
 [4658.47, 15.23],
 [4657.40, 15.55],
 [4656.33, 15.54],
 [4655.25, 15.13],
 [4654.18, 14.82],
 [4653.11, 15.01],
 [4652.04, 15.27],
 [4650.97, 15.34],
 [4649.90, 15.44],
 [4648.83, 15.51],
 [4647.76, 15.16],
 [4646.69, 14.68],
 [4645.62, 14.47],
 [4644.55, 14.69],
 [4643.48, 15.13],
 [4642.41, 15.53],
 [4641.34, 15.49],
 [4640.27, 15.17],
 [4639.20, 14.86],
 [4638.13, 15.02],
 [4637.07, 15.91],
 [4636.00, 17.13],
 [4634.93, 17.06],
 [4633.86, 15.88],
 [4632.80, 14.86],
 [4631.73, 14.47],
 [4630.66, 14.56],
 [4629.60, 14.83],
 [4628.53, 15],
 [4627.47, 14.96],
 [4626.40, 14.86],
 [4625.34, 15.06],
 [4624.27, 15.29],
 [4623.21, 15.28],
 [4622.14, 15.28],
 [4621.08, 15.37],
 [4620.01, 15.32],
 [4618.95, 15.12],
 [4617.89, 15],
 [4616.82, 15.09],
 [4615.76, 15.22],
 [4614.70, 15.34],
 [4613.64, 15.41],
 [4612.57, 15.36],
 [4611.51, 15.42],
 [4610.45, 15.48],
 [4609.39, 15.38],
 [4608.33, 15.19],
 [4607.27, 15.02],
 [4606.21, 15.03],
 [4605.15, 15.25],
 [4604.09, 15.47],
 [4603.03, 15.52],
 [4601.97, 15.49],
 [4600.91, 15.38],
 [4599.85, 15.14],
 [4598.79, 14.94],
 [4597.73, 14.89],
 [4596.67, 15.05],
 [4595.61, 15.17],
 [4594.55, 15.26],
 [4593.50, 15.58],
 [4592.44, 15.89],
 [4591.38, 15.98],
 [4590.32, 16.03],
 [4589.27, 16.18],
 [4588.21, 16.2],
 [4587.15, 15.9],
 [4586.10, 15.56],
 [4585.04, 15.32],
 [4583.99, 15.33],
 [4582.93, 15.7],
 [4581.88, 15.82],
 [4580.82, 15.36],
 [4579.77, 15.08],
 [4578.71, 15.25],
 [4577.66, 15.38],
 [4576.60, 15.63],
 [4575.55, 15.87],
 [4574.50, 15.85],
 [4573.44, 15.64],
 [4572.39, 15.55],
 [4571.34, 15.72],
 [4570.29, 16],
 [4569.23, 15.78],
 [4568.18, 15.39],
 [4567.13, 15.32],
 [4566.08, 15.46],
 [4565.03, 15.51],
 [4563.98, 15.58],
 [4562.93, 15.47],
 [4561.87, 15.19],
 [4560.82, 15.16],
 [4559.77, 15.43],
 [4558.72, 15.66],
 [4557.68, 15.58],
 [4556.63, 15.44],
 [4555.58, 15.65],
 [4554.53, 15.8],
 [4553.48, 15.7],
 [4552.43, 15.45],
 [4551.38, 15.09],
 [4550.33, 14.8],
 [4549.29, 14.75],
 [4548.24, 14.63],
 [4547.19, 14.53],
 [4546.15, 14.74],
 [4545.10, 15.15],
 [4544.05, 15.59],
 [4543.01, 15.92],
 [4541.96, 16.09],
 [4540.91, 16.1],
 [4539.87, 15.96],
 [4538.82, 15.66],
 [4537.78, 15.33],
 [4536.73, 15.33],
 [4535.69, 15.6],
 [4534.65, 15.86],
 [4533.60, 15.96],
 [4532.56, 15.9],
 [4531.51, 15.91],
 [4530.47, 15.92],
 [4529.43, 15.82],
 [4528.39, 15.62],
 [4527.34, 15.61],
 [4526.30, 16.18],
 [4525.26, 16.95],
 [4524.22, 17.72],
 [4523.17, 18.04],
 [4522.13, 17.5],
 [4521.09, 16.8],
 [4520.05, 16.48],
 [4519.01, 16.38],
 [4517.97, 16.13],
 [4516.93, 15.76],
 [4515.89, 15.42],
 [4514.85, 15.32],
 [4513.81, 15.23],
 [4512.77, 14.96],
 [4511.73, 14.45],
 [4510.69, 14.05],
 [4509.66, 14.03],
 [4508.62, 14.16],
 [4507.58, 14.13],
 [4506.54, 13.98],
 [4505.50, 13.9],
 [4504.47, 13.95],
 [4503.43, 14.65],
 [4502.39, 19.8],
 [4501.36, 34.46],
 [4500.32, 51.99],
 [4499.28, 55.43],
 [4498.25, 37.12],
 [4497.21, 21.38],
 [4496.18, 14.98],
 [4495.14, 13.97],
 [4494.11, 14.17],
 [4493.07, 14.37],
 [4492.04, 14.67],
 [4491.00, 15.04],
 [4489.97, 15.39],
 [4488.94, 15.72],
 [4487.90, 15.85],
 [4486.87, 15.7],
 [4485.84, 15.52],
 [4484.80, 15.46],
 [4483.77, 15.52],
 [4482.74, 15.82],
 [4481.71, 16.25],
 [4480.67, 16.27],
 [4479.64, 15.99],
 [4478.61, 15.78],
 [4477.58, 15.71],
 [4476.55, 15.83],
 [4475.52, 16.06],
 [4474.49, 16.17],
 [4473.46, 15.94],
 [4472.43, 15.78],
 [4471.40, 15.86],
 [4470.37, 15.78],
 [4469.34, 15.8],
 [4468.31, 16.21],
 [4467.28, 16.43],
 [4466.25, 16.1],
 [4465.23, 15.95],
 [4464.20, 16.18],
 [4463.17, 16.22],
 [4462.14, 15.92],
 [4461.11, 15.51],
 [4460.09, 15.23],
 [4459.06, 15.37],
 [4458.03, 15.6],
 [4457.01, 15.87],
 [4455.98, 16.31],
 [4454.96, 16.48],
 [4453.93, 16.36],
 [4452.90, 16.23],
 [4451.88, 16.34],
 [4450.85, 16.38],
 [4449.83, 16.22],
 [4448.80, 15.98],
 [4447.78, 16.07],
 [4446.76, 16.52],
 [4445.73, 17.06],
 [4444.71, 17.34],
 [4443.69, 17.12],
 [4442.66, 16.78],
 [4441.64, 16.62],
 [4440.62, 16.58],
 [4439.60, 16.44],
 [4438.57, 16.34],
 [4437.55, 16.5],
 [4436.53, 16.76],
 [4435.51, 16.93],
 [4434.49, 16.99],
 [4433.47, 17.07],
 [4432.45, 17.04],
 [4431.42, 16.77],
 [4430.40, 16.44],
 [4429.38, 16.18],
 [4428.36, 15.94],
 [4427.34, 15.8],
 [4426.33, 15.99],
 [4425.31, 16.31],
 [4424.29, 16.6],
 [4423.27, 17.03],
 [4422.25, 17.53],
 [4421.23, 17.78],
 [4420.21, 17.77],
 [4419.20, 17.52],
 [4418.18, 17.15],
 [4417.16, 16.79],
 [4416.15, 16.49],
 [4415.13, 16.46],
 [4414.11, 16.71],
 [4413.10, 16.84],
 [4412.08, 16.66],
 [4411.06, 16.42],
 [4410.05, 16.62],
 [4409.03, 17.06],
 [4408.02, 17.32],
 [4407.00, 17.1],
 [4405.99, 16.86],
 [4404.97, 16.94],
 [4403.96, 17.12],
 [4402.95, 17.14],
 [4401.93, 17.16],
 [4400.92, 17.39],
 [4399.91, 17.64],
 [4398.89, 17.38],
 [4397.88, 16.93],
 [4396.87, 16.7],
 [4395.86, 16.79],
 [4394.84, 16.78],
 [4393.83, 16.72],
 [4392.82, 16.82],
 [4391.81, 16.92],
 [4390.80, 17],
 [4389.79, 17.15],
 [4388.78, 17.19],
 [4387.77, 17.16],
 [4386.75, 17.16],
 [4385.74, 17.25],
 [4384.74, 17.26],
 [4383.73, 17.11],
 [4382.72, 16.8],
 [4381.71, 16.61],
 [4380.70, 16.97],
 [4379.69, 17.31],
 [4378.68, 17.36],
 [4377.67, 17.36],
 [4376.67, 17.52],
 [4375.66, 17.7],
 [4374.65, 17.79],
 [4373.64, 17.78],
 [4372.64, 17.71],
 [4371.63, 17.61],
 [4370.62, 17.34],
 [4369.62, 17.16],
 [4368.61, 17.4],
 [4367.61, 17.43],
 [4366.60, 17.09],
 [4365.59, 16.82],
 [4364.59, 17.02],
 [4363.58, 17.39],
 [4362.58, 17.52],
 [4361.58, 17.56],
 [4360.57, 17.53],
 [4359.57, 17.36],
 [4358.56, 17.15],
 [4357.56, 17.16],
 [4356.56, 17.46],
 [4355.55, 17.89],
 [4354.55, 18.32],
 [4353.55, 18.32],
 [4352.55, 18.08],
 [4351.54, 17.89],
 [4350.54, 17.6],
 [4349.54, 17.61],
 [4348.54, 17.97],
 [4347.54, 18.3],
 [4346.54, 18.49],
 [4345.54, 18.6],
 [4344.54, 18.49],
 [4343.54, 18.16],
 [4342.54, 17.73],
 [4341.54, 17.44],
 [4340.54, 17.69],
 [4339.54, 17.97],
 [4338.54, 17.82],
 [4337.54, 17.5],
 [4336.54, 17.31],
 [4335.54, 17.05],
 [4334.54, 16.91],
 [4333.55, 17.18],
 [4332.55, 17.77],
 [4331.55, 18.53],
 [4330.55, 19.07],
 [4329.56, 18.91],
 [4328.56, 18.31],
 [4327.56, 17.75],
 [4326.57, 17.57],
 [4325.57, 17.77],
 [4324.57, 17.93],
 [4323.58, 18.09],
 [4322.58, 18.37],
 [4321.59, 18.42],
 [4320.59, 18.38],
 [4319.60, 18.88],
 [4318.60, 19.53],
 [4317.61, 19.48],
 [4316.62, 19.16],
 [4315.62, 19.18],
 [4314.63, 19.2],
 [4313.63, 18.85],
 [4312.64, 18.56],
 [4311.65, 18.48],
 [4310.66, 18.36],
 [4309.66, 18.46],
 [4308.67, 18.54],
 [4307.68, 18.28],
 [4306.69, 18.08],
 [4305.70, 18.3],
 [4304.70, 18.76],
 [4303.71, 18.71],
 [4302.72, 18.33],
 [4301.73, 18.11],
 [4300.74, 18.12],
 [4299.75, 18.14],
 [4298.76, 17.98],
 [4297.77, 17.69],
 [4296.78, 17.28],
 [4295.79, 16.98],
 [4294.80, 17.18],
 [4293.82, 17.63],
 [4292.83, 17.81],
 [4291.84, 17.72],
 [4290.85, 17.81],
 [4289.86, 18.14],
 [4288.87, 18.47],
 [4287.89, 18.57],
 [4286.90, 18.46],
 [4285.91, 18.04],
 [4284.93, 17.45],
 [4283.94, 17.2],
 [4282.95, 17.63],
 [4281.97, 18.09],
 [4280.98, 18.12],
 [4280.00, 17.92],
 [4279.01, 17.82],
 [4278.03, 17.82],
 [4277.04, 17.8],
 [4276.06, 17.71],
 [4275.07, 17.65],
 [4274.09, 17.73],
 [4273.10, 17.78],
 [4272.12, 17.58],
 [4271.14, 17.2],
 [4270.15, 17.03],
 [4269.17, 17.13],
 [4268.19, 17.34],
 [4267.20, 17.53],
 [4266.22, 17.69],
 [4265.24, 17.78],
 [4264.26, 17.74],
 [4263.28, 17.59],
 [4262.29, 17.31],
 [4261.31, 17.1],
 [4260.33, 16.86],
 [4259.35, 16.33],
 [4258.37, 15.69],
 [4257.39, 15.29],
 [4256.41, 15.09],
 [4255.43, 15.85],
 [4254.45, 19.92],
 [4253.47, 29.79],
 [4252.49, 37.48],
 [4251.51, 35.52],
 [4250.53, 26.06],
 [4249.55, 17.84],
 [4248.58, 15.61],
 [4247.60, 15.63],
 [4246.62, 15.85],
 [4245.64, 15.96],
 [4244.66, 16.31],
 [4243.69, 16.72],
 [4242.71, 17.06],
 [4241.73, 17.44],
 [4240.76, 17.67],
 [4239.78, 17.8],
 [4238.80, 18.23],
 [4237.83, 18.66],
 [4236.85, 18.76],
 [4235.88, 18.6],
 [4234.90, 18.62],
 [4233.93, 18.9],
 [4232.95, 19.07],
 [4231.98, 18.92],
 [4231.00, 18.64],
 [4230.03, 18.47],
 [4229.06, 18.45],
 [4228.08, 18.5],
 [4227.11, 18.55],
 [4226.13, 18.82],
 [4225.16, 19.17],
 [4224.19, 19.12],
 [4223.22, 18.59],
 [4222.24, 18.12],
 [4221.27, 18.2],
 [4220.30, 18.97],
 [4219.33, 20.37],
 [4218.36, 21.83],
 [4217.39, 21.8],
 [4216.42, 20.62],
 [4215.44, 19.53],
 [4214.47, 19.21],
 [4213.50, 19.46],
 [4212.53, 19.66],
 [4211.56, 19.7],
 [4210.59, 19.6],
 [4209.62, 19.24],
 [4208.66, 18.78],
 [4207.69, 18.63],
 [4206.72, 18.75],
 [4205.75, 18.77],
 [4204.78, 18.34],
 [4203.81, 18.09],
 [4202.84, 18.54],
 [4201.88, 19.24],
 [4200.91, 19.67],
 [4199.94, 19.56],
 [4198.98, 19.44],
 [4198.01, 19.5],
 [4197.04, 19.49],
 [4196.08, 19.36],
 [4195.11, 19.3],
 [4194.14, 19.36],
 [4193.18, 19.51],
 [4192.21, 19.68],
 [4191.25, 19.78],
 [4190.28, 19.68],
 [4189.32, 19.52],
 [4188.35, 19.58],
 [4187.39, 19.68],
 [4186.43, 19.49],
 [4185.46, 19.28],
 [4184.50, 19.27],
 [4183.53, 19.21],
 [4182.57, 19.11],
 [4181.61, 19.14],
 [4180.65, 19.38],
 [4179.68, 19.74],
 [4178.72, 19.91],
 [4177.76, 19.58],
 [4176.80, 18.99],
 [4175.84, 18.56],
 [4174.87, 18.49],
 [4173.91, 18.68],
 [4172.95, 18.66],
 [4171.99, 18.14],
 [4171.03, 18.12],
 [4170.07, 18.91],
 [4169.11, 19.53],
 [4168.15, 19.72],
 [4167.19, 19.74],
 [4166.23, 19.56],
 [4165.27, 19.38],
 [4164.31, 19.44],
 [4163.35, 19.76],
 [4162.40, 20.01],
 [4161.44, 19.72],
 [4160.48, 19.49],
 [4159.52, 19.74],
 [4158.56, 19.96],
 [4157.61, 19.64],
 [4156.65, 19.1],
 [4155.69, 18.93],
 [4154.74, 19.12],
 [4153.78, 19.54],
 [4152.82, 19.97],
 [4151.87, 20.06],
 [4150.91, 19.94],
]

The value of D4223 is 18.8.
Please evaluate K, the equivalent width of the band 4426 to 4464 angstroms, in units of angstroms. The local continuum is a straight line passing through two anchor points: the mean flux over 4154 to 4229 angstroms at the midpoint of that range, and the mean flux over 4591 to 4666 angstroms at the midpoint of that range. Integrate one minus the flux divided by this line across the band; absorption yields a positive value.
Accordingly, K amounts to 1.3 angstroms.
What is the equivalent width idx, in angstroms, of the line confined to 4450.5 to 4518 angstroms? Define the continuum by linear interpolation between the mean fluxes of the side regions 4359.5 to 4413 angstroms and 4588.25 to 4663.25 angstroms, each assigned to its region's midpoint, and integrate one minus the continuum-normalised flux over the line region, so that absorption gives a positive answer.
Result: -4.27 angstroms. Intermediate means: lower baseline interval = 17.2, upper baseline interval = 15.3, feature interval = 17.4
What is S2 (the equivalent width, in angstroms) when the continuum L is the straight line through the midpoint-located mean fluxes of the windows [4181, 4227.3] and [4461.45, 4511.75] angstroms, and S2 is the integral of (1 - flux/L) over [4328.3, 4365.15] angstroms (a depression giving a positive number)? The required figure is 1.7 angstroms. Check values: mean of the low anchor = 19.3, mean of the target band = 17.8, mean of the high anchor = 18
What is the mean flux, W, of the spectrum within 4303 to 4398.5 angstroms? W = 17.8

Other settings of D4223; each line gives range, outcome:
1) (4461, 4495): 15.7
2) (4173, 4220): 19.4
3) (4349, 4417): 17.2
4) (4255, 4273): 16.9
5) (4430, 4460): 16.5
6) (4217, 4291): 18.6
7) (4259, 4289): 17.6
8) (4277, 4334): 18.2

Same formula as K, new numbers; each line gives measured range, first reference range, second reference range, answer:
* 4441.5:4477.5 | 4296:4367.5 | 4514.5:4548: 1.2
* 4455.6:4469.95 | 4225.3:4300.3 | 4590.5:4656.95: 0.6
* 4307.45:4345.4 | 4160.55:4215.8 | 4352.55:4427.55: -0.9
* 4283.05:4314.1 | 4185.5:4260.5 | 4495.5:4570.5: 1.2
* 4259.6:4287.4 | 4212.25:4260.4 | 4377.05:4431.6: 1.7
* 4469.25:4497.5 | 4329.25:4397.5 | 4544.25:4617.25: 1.1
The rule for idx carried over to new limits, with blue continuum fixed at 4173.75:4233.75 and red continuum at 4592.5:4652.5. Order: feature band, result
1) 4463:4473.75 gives 0.5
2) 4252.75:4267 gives 0.4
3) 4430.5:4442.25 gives 0.2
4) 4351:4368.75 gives 0.2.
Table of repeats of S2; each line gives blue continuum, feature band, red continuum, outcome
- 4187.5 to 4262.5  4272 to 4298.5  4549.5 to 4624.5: 1.1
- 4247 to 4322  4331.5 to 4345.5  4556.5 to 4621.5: 0.2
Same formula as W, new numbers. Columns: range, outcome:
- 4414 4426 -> 17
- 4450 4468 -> 16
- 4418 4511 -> 17.3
